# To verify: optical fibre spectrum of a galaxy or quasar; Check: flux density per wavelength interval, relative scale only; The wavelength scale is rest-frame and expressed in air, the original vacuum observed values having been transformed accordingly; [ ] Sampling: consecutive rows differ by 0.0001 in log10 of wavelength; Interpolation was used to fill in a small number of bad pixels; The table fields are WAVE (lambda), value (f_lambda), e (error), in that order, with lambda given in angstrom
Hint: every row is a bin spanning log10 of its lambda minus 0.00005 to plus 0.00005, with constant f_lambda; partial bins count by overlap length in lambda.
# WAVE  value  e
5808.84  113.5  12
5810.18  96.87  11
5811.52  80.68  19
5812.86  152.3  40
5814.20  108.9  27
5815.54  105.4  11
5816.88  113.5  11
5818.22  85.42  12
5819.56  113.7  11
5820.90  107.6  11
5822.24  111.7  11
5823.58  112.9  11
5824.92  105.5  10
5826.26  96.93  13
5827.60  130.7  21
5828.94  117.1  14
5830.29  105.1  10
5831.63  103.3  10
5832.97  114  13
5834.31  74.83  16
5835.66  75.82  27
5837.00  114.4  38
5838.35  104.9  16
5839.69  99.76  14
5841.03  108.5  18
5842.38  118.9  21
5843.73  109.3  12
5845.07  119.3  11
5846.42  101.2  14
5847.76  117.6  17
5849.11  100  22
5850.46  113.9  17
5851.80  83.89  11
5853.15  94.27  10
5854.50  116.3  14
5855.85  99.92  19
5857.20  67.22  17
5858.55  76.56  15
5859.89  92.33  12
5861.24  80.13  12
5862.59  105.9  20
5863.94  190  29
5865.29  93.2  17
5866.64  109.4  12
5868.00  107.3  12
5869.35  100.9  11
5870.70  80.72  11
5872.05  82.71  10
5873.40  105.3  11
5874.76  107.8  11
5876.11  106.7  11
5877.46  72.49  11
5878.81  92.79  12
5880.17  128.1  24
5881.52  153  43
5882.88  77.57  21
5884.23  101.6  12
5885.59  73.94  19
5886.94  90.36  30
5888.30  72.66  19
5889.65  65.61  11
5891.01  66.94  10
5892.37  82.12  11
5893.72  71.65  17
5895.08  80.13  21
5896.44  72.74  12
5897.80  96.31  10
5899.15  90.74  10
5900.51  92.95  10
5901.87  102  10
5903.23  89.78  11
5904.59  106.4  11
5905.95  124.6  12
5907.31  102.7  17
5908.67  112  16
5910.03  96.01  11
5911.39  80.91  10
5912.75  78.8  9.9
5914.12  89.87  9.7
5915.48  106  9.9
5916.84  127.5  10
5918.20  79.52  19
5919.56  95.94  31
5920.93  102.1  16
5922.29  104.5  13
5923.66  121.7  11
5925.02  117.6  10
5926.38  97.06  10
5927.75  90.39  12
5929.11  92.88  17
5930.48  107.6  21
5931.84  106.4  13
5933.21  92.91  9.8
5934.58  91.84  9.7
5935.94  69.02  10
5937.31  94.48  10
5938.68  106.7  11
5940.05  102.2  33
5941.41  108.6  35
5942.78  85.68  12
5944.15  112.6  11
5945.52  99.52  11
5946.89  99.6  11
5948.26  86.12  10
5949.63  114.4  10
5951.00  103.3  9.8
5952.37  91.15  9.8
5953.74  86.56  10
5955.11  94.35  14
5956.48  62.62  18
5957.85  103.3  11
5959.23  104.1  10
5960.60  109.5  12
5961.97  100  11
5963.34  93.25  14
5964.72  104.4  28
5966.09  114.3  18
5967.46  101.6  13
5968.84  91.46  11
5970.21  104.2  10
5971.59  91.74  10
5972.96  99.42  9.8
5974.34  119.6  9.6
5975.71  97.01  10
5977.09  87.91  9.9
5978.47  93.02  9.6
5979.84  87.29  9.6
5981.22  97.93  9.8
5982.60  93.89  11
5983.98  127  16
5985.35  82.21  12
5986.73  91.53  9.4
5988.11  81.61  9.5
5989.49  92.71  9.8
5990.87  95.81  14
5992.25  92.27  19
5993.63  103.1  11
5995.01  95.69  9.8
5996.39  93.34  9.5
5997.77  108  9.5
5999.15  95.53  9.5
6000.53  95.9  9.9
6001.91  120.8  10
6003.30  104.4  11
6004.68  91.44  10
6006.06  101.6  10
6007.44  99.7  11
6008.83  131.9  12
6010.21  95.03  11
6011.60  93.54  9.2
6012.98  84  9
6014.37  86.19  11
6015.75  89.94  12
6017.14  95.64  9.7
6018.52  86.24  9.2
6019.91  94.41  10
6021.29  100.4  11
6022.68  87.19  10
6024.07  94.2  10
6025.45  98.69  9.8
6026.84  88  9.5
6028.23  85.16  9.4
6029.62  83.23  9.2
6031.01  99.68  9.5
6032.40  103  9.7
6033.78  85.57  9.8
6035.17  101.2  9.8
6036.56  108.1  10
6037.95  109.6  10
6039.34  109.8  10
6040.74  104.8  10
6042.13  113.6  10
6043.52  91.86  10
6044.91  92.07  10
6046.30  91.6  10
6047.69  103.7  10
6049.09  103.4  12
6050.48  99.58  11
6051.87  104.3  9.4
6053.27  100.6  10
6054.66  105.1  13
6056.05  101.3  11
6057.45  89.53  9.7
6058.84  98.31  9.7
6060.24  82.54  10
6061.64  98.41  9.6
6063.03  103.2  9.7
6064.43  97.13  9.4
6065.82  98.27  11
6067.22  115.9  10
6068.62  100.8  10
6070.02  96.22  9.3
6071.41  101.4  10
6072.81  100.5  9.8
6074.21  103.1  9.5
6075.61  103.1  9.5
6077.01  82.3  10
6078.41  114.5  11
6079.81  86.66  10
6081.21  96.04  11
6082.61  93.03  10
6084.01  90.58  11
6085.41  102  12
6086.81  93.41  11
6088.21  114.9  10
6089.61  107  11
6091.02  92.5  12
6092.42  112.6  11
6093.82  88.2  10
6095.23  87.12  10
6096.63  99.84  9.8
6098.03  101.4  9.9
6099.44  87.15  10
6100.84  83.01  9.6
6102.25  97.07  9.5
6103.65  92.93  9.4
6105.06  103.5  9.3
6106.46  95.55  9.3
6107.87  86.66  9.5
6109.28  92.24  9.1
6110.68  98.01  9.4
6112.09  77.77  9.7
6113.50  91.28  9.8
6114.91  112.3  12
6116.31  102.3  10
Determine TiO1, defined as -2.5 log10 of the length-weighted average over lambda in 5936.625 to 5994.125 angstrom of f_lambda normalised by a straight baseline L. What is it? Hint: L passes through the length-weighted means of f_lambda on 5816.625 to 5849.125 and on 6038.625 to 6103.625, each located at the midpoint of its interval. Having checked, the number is 0.05 mag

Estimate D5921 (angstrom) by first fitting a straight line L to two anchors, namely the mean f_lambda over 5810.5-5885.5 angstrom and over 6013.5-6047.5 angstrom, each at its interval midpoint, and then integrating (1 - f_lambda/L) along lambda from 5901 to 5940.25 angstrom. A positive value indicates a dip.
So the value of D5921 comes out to 0.5 angstrom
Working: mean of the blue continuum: 104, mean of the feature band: 99.5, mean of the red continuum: 95.9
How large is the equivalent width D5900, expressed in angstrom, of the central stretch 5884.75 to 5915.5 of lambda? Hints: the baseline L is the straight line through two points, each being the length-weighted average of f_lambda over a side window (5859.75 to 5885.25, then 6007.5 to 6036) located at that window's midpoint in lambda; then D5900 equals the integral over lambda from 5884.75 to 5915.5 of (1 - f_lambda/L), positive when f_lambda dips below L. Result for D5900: 4.16 angstrom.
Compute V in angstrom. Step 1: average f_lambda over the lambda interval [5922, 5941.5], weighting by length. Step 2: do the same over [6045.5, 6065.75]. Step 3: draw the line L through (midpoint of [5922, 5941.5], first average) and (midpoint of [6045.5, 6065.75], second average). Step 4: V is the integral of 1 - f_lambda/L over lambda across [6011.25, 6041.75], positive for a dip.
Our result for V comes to 1.13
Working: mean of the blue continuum 99.9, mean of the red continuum 98.5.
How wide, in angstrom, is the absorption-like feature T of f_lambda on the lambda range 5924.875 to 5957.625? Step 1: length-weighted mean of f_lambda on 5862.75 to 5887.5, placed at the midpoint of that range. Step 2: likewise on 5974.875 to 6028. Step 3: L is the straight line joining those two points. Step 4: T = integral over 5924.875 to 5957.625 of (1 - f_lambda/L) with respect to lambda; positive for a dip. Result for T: 1.3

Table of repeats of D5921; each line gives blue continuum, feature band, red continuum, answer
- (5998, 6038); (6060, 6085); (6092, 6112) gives -0.9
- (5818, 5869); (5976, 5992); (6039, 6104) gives 1.1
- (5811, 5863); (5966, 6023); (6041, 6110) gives 1.4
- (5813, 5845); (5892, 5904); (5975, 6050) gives 1.9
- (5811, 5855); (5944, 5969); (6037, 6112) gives 1.0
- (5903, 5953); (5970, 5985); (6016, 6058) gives -0.1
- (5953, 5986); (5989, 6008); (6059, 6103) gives -0.3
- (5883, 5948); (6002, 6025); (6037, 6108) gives 0.1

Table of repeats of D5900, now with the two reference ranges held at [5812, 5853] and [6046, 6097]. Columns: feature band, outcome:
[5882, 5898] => 3.9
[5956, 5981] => 1.0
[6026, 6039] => 0.5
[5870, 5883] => 0.5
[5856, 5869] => 0.5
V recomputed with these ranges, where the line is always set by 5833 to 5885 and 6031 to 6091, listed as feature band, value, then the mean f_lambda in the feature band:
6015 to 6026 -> 0.78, 93.3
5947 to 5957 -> 0.89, 92.2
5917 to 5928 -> -0.13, 103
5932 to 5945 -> 0.63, 96.4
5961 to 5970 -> -0.02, 101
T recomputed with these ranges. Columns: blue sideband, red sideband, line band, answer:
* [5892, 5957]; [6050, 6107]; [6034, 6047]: -0.56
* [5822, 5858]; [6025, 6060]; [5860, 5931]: 3.50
